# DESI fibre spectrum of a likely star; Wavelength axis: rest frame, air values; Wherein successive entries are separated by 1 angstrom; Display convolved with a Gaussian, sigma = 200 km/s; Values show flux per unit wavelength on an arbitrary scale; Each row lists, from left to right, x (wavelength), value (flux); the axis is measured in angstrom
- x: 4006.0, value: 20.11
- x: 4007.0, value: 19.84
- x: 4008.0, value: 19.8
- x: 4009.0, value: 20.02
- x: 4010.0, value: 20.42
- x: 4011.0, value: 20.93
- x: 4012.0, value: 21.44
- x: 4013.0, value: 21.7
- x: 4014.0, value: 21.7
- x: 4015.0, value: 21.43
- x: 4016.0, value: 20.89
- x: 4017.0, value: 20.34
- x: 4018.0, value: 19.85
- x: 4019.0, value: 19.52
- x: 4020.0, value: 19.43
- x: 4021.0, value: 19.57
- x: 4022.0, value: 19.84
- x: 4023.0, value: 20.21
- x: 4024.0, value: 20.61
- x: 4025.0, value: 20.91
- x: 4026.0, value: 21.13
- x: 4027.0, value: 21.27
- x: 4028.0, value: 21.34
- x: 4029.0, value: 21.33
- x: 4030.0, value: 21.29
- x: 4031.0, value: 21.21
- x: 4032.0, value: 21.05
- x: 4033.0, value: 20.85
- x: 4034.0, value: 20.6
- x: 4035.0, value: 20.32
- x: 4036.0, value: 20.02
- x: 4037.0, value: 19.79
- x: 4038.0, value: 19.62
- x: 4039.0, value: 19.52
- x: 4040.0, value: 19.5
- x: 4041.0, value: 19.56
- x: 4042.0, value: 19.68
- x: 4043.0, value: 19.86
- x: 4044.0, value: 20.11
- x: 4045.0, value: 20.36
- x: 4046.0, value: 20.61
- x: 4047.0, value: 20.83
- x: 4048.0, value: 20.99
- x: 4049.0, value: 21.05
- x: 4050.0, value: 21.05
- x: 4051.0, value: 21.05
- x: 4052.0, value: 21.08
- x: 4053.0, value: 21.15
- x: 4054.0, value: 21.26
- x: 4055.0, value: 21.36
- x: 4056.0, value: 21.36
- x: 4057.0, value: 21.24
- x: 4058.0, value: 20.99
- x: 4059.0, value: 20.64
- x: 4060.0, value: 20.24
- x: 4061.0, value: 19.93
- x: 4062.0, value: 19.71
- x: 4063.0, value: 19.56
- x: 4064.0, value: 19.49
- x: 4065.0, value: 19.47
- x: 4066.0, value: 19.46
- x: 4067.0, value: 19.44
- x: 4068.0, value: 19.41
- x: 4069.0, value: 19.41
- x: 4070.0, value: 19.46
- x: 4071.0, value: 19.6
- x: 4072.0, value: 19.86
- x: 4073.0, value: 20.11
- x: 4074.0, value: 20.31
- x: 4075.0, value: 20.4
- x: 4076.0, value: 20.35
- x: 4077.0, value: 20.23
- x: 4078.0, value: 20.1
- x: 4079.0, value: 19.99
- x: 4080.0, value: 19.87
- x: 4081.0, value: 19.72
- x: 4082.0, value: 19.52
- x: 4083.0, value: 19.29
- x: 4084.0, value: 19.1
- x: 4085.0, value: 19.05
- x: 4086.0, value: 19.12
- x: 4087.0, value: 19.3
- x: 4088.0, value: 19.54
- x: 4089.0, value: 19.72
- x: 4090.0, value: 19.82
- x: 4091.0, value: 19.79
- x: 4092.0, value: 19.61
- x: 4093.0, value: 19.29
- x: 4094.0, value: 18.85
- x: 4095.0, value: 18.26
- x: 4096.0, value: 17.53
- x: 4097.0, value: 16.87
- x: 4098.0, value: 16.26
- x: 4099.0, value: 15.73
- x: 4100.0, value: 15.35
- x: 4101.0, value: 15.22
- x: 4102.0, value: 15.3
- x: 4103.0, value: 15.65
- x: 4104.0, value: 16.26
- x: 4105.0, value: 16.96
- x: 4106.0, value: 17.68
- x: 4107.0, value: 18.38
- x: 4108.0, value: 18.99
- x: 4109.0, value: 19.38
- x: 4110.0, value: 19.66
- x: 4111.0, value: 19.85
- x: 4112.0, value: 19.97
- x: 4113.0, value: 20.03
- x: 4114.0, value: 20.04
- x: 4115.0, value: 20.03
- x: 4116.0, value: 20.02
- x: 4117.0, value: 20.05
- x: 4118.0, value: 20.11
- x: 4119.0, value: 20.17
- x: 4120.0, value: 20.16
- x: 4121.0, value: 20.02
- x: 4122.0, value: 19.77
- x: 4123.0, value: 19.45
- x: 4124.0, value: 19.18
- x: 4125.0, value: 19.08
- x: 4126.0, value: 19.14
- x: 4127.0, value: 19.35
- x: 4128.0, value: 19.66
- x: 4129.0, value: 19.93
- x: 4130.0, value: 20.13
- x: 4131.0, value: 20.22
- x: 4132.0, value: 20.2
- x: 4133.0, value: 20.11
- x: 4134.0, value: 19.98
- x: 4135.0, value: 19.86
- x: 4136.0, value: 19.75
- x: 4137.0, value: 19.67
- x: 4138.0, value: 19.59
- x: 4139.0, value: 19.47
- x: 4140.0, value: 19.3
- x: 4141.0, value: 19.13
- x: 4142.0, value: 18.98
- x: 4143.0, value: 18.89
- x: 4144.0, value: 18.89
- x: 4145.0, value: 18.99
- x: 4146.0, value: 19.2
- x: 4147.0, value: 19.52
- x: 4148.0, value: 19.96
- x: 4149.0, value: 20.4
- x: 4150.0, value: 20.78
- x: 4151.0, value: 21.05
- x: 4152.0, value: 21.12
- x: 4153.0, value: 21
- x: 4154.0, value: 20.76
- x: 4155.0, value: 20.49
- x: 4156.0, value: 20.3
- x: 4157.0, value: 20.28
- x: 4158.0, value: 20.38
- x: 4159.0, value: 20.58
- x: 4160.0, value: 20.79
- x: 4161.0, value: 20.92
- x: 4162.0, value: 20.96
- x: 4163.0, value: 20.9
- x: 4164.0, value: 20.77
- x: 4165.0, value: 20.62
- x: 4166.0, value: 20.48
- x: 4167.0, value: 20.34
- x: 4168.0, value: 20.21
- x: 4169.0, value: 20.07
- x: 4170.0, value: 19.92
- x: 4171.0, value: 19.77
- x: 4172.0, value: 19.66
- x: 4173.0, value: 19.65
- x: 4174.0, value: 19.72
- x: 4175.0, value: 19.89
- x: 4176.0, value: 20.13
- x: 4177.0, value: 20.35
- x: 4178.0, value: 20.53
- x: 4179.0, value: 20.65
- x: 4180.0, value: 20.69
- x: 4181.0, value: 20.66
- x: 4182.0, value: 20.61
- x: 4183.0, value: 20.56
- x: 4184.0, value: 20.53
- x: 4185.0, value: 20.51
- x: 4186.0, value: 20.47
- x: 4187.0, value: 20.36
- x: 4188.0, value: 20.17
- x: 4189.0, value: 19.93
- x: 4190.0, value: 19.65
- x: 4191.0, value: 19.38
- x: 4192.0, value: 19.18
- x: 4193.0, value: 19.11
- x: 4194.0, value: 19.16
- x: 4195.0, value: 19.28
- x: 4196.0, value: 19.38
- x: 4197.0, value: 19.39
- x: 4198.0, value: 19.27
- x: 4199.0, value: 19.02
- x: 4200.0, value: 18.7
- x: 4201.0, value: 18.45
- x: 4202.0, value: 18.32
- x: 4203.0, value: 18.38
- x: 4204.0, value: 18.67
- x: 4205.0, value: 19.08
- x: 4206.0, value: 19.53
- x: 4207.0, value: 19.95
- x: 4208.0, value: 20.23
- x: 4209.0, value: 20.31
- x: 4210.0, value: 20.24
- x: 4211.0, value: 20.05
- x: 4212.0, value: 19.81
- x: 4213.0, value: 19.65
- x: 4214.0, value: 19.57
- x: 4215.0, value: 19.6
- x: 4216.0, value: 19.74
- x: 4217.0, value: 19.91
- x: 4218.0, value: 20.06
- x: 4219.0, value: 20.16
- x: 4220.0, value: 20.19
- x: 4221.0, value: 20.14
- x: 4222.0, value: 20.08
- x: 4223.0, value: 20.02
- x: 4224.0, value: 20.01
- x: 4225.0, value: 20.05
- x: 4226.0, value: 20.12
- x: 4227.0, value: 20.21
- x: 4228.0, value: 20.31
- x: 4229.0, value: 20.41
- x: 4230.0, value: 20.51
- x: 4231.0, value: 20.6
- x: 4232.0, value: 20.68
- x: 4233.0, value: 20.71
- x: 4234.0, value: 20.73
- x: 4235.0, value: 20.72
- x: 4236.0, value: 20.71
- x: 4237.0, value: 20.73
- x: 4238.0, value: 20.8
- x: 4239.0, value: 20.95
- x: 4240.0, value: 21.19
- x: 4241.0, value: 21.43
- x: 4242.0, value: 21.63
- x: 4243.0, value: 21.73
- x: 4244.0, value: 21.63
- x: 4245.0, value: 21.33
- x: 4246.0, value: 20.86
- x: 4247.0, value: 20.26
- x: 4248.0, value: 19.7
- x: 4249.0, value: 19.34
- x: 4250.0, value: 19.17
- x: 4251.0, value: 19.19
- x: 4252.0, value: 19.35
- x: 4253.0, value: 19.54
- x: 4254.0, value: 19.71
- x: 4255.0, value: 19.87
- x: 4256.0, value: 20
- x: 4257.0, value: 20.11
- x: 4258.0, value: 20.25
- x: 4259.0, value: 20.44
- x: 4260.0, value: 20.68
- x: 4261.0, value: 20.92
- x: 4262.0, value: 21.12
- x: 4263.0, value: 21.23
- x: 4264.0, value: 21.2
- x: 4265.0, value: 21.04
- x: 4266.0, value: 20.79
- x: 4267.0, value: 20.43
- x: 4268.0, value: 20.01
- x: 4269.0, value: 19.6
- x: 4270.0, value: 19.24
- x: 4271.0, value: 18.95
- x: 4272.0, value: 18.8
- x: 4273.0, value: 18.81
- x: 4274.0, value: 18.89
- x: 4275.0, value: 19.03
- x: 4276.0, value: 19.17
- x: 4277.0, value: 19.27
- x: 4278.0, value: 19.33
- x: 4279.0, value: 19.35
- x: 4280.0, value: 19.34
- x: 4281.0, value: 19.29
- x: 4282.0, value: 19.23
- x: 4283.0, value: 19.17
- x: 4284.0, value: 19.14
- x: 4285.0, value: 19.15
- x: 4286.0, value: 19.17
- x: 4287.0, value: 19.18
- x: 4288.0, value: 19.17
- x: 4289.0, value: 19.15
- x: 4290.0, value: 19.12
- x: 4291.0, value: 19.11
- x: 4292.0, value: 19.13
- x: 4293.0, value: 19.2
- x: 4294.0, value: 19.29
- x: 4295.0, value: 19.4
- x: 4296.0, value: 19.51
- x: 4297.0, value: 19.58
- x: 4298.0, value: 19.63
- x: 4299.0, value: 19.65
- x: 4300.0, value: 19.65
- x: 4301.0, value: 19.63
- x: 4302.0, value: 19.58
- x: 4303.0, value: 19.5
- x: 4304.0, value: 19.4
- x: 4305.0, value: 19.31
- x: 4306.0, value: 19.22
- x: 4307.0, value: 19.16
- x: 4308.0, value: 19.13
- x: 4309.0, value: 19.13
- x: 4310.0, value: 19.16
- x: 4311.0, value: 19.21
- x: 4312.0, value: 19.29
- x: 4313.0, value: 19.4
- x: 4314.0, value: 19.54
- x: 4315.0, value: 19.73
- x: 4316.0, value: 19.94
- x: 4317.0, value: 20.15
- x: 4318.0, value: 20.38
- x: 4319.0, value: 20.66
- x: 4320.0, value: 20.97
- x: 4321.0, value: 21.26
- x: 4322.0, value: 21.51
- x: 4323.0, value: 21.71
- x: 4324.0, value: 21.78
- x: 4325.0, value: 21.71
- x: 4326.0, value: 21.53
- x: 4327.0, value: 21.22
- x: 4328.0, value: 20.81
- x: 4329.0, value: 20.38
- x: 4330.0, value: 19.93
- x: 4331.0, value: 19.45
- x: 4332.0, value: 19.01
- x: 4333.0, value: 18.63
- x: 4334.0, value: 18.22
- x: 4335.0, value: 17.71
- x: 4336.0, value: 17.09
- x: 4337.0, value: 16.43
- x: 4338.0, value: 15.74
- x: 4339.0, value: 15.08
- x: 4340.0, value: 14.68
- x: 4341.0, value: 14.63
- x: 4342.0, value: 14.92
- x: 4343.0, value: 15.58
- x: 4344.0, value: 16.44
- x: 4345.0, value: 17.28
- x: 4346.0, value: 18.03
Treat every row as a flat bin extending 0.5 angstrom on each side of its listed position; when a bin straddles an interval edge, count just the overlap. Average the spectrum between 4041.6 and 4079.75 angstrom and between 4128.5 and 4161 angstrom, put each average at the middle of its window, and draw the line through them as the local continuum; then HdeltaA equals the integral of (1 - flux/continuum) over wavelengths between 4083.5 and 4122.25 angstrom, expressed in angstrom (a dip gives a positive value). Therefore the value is 2.9 angstrom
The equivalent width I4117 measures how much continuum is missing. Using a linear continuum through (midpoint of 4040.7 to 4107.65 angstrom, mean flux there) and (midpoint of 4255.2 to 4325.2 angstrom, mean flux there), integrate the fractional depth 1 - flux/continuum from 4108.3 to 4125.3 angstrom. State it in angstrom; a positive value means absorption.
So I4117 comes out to -0.3 angstrom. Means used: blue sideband 19.4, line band 19.8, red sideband 19.8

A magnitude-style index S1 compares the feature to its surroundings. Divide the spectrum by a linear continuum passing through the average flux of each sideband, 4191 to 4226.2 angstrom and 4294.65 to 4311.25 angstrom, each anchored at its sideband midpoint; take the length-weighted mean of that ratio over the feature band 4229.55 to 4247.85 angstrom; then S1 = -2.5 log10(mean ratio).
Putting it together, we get -0.08 mag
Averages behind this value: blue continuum 19.6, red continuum 19.4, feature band 20.9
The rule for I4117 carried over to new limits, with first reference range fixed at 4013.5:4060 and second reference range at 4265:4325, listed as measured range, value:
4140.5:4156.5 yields 0.2 angstrom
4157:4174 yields -0.2 angstrom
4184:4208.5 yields 0.7 angstrom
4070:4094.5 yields 0.9 angstrom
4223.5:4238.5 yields -0.5 angstrom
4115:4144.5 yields 0.8 angstrom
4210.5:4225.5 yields 0.0 angstrom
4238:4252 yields -0.6 angstrom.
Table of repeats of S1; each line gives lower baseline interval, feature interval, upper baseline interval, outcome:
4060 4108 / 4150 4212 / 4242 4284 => -0.03 mag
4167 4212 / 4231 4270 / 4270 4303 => -0.06 mag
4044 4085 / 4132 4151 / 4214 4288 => 0.03 mag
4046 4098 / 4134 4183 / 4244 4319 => -0.02 mag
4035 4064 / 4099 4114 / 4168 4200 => 0.14 mag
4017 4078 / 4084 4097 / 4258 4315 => 0.06 mag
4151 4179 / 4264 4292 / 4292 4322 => 0.02 mag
